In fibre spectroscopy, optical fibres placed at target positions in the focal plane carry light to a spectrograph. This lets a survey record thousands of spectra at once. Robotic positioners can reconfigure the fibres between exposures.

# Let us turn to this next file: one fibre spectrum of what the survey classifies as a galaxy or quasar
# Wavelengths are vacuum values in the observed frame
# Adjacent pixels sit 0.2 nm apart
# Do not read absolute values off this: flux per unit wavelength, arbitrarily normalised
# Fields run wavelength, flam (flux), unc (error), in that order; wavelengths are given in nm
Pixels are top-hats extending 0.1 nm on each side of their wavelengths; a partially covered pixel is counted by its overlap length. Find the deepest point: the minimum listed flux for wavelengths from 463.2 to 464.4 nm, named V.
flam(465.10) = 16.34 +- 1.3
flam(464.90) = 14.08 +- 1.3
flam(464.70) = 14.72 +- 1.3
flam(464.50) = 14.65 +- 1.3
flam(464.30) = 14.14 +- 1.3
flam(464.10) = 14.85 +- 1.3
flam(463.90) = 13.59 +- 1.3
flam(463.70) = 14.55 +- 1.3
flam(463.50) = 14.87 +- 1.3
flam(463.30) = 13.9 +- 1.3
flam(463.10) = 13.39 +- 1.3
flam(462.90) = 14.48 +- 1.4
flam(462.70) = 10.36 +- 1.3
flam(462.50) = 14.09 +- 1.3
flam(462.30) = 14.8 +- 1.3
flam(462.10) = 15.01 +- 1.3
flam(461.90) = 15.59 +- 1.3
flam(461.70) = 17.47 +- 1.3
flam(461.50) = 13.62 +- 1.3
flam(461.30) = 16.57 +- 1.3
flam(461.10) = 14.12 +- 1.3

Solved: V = 13.59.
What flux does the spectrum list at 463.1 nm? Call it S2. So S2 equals 13.39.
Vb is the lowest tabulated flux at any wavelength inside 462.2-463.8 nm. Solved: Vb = 10.36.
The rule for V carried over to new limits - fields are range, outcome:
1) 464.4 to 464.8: 14.65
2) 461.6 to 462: 15.59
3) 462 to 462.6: 14.09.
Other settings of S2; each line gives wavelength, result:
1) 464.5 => 14.65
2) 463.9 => 13.59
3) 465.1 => 16.34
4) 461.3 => 16.57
